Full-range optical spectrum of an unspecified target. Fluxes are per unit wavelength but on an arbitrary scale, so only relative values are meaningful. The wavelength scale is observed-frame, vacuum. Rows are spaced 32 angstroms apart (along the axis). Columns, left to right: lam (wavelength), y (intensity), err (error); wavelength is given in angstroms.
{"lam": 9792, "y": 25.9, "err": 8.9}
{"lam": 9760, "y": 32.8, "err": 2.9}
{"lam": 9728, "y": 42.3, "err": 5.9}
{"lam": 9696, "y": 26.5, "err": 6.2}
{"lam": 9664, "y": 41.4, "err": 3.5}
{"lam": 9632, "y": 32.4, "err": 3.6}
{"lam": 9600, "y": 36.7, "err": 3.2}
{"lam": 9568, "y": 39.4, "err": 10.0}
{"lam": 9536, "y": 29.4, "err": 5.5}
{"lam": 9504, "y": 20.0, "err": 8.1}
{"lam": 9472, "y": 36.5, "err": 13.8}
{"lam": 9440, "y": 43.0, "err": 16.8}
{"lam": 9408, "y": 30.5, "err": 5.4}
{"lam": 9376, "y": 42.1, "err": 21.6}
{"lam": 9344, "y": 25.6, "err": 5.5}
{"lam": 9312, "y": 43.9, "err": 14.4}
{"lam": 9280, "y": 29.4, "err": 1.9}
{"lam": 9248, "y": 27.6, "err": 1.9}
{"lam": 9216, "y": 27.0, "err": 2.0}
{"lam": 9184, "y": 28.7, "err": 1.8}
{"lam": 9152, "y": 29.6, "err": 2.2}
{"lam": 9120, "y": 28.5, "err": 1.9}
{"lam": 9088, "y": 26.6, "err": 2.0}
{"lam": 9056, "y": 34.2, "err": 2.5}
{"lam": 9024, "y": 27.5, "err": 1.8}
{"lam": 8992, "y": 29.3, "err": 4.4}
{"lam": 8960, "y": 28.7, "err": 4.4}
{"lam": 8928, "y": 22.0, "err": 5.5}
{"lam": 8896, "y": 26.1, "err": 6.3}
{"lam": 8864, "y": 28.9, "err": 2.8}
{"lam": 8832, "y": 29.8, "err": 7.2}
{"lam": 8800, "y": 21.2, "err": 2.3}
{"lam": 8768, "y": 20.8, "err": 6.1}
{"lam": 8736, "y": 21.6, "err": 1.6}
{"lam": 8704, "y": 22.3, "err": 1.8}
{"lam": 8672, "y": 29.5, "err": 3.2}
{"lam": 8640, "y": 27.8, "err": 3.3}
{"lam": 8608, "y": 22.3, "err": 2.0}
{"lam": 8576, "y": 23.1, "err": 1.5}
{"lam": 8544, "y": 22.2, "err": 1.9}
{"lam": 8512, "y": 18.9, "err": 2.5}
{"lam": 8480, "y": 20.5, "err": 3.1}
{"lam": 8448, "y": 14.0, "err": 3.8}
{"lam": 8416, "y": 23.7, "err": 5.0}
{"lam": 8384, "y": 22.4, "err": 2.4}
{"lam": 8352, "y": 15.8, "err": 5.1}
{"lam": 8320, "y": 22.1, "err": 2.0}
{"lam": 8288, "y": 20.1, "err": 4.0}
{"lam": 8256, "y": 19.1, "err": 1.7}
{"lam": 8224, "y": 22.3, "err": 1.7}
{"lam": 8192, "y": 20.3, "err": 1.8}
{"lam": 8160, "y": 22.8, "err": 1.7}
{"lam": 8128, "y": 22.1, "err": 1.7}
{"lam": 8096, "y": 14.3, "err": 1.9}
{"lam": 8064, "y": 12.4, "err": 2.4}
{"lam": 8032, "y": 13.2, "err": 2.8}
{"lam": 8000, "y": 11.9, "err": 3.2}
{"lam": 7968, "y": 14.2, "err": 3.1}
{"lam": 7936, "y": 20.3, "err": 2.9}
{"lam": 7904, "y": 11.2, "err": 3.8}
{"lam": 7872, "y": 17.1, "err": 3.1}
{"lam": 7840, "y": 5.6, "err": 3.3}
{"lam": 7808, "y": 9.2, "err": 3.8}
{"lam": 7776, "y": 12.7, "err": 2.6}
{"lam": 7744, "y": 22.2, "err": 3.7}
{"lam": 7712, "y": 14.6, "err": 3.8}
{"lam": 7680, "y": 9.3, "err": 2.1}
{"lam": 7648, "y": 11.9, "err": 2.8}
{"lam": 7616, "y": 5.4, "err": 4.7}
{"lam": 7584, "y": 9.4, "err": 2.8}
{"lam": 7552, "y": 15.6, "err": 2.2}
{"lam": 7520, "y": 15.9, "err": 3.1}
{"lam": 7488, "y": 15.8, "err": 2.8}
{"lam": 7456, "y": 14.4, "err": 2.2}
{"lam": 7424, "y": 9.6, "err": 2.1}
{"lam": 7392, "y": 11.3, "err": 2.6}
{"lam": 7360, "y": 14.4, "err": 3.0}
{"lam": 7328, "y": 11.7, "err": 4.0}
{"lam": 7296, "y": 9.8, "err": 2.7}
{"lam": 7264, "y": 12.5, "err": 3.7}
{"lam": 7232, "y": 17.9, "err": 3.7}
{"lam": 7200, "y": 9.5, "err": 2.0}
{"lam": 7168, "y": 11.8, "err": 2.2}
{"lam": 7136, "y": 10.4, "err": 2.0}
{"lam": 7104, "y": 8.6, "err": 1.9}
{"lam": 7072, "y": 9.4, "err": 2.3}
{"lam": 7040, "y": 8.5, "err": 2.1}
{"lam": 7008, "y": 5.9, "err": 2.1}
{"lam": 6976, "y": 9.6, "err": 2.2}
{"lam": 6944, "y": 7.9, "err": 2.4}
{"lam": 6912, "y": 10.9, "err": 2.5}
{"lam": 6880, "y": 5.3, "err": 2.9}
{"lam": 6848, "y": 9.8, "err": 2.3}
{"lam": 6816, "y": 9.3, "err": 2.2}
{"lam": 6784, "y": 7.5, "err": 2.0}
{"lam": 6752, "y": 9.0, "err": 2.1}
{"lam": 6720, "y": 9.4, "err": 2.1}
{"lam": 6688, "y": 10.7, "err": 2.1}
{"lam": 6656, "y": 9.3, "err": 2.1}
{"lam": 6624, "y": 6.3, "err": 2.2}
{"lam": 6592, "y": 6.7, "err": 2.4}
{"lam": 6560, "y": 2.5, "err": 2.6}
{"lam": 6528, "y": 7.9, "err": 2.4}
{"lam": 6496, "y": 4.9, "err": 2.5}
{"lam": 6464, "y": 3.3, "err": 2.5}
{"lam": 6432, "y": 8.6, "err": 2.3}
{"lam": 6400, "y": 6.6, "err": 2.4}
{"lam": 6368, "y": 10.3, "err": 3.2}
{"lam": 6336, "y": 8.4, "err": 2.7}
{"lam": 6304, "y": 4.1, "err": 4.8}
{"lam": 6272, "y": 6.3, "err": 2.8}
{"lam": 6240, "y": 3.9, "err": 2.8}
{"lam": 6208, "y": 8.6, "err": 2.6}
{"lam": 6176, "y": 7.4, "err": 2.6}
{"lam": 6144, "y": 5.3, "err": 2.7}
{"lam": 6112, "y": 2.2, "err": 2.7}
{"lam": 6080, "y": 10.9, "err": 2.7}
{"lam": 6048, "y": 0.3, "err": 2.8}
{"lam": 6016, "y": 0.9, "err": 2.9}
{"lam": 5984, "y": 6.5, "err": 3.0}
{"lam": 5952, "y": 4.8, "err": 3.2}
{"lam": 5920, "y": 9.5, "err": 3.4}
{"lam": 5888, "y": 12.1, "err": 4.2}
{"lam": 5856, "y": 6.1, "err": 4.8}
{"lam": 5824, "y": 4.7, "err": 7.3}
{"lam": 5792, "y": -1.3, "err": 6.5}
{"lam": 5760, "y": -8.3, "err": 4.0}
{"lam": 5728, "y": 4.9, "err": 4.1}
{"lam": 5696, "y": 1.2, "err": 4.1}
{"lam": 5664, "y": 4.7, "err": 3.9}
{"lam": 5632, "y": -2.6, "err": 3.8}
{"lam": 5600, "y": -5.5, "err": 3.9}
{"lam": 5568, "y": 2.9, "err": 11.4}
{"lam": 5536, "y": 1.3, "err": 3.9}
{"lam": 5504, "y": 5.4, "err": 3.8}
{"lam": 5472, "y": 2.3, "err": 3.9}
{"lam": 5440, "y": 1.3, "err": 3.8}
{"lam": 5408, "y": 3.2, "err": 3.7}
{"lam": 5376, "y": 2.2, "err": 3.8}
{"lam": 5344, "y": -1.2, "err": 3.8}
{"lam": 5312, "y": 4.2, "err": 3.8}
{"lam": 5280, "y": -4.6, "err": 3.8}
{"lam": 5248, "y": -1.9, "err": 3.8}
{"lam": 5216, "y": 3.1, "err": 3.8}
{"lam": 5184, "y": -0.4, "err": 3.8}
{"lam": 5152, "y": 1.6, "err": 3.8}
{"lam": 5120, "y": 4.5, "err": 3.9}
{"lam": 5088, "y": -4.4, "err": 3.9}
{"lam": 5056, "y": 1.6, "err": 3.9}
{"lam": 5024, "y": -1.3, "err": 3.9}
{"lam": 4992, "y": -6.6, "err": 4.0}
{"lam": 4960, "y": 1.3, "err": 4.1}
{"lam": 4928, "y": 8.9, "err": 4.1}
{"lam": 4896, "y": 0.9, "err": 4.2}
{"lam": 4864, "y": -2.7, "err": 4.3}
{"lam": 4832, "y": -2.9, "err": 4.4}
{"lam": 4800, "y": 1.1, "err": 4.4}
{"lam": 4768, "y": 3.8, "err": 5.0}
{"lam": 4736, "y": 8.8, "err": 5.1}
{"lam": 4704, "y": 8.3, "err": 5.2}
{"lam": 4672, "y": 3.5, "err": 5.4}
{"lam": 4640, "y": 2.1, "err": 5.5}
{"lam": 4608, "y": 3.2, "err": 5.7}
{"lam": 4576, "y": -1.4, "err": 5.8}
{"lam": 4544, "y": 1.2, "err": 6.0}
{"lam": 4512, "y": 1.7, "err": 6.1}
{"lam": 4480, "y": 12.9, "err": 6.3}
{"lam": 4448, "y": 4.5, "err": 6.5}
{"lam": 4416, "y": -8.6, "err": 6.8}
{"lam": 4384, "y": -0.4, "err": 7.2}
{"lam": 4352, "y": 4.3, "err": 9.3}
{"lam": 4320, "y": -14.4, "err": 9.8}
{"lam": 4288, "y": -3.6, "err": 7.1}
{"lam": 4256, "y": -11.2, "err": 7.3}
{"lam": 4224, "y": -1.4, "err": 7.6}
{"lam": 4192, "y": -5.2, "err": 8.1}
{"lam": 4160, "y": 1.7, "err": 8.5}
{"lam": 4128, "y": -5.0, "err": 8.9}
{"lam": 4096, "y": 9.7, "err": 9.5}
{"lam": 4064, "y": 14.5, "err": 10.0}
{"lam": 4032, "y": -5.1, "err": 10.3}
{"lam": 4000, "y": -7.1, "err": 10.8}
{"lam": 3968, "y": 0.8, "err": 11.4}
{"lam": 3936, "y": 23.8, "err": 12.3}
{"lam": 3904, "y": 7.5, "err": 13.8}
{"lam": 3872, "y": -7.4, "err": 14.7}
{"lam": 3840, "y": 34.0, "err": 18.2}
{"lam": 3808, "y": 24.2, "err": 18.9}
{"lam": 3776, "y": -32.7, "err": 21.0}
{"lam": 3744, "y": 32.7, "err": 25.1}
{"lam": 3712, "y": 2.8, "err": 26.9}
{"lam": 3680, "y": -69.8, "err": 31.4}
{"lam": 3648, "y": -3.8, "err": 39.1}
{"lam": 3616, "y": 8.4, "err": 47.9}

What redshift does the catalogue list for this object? 1.03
